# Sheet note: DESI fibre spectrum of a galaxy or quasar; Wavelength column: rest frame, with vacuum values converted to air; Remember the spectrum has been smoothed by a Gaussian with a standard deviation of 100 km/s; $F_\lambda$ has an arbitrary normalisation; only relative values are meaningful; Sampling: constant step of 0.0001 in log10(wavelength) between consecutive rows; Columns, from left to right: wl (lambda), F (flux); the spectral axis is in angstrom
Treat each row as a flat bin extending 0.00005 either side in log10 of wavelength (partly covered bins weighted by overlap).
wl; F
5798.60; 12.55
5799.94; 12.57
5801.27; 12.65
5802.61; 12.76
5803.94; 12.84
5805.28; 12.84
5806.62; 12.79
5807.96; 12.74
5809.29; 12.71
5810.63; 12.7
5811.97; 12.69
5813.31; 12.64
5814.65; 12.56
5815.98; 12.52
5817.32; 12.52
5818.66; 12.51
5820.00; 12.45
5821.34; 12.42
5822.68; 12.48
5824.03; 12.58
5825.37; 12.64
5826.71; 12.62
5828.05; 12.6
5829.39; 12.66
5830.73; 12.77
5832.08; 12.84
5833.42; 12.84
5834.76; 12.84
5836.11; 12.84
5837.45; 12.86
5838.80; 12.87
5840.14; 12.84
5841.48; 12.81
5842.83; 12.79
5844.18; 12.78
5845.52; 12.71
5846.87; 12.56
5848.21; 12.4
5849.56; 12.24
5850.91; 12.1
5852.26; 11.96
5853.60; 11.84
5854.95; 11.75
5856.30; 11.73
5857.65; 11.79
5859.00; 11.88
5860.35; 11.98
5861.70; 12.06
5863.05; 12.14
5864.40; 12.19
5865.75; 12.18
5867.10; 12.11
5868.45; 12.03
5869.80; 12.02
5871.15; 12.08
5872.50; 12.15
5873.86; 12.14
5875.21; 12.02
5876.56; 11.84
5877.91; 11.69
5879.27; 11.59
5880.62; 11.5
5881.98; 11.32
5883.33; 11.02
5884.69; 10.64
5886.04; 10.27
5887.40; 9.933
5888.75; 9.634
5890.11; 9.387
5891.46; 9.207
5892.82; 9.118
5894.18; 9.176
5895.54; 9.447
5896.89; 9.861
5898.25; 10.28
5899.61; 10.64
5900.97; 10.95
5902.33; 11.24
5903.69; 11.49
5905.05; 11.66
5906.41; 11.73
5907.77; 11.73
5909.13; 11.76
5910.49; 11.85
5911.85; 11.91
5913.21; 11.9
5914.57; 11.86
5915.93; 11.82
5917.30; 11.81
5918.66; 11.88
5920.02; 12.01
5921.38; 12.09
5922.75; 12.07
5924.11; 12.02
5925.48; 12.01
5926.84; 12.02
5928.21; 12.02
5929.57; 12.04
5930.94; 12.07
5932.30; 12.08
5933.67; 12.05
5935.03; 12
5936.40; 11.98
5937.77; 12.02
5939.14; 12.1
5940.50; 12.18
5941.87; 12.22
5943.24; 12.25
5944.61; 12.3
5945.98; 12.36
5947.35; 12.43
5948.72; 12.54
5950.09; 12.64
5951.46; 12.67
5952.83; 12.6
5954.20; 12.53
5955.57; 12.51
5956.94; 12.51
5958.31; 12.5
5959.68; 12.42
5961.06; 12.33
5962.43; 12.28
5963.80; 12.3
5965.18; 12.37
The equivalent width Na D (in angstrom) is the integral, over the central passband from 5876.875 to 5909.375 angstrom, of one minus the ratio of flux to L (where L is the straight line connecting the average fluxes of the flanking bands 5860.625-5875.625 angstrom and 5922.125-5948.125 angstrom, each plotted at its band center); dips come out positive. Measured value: 4.0 angstrom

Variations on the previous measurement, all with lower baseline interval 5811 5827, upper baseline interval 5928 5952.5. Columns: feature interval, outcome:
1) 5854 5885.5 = 1.53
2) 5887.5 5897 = 2.27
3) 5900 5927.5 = 1.17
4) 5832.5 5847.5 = -0.36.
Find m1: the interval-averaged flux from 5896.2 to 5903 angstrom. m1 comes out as 10.6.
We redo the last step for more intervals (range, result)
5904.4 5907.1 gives 11.7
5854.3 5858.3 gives 11.7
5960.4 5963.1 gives 12.3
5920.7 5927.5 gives 12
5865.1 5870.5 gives 12.1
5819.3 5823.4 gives 12.4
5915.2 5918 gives 11.8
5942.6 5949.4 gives 12.4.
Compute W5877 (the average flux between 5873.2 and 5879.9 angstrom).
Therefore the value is 11.9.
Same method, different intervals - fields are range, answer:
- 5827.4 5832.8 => 12.7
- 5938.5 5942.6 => 12.2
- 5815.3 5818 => 12.6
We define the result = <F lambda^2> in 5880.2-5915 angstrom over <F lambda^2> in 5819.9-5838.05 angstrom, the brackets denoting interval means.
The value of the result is 0.87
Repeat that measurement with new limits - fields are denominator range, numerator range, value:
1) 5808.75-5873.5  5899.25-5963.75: 1.00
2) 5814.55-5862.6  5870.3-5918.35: 0.90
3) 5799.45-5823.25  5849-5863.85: 0.96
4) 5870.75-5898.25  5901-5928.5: 1.12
